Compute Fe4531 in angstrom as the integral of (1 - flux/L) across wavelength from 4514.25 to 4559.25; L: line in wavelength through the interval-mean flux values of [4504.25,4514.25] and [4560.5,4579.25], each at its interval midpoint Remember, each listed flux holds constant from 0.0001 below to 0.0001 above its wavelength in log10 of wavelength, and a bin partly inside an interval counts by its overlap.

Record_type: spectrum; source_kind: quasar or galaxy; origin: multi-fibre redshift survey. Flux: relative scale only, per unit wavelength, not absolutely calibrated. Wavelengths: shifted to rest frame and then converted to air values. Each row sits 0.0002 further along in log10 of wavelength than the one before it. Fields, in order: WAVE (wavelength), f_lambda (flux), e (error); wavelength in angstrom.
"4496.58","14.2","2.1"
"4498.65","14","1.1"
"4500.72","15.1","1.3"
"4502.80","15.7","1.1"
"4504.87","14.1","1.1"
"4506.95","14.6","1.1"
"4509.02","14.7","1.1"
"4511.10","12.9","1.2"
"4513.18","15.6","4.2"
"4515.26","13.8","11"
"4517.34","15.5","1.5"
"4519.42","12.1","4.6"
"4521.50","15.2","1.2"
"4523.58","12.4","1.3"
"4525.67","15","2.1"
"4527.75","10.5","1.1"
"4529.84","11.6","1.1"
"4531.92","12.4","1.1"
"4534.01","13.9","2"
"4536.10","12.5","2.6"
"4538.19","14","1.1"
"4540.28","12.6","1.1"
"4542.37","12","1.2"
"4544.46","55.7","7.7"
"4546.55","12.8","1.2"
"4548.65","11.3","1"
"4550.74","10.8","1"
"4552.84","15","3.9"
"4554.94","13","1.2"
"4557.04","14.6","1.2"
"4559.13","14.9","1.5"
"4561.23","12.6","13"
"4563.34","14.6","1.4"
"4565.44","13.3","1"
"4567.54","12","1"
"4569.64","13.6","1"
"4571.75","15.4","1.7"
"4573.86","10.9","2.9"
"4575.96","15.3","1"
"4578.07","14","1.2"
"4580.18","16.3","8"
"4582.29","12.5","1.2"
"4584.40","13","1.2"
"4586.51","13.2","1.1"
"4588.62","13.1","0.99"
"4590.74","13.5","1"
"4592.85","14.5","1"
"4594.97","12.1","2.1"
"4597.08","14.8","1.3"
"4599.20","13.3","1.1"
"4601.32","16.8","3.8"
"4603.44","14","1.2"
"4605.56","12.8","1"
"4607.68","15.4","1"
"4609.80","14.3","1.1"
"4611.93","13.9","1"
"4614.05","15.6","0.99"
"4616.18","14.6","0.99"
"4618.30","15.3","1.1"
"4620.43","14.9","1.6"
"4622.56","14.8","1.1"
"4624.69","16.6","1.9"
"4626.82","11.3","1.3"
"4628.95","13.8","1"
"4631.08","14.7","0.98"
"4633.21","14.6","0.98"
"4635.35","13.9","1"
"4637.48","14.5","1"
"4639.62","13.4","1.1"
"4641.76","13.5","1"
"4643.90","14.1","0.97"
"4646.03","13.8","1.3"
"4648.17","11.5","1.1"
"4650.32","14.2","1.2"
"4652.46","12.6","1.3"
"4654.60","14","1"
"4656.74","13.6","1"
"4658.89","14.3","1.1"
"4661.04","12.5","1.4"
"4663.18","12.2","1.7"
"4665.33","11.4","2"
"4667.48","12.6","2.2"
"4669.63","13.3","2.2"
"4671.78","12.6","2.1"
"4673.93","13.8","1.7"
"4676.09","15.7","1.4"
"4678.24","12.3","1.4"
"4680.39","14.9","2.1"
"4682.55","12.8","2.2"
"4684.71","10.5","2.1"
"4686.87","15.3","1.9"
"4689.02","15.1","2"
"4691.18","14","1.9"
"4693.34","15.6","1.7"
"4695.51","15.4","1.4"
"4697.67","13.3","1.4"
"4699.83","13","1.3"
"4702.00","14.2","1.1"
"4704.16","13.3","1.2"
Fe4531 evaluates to -3.5 angstrom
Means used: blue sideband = 14.4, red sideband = 13.6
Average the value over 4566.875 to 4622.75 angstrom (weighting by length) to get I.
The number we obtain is 14.1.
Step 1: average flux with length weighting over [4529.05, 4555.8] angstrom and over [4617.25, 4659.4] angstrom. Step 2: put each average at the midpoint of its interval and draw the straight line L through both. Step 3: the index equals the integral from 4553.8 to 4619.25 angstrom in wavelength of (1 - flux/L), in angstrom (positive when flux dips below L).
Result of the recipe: 4.7 angstrom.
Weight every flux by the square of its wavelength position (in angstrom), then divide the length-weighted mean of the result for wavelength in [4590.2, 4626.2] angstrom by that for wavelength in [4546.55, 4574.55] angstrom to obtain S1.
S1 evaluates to 1.12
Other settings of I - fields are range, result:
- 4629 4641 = 14.2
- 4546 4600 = 13.5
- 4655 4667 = 12.9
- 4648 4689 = 13.2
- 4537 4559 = 17.1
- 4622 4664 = 13.7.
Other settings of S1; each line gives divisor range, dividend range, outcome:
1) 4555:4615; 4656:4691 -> 0.99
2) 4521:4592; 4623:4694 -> 0.98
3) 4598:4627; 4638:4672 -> 0.91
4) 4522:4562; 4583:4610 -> 0.94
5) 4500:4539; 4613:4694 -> 1.06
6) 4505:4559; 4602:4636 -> 1.00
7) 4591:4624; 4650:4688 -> 0.94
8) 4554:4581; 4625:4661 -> 1.02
